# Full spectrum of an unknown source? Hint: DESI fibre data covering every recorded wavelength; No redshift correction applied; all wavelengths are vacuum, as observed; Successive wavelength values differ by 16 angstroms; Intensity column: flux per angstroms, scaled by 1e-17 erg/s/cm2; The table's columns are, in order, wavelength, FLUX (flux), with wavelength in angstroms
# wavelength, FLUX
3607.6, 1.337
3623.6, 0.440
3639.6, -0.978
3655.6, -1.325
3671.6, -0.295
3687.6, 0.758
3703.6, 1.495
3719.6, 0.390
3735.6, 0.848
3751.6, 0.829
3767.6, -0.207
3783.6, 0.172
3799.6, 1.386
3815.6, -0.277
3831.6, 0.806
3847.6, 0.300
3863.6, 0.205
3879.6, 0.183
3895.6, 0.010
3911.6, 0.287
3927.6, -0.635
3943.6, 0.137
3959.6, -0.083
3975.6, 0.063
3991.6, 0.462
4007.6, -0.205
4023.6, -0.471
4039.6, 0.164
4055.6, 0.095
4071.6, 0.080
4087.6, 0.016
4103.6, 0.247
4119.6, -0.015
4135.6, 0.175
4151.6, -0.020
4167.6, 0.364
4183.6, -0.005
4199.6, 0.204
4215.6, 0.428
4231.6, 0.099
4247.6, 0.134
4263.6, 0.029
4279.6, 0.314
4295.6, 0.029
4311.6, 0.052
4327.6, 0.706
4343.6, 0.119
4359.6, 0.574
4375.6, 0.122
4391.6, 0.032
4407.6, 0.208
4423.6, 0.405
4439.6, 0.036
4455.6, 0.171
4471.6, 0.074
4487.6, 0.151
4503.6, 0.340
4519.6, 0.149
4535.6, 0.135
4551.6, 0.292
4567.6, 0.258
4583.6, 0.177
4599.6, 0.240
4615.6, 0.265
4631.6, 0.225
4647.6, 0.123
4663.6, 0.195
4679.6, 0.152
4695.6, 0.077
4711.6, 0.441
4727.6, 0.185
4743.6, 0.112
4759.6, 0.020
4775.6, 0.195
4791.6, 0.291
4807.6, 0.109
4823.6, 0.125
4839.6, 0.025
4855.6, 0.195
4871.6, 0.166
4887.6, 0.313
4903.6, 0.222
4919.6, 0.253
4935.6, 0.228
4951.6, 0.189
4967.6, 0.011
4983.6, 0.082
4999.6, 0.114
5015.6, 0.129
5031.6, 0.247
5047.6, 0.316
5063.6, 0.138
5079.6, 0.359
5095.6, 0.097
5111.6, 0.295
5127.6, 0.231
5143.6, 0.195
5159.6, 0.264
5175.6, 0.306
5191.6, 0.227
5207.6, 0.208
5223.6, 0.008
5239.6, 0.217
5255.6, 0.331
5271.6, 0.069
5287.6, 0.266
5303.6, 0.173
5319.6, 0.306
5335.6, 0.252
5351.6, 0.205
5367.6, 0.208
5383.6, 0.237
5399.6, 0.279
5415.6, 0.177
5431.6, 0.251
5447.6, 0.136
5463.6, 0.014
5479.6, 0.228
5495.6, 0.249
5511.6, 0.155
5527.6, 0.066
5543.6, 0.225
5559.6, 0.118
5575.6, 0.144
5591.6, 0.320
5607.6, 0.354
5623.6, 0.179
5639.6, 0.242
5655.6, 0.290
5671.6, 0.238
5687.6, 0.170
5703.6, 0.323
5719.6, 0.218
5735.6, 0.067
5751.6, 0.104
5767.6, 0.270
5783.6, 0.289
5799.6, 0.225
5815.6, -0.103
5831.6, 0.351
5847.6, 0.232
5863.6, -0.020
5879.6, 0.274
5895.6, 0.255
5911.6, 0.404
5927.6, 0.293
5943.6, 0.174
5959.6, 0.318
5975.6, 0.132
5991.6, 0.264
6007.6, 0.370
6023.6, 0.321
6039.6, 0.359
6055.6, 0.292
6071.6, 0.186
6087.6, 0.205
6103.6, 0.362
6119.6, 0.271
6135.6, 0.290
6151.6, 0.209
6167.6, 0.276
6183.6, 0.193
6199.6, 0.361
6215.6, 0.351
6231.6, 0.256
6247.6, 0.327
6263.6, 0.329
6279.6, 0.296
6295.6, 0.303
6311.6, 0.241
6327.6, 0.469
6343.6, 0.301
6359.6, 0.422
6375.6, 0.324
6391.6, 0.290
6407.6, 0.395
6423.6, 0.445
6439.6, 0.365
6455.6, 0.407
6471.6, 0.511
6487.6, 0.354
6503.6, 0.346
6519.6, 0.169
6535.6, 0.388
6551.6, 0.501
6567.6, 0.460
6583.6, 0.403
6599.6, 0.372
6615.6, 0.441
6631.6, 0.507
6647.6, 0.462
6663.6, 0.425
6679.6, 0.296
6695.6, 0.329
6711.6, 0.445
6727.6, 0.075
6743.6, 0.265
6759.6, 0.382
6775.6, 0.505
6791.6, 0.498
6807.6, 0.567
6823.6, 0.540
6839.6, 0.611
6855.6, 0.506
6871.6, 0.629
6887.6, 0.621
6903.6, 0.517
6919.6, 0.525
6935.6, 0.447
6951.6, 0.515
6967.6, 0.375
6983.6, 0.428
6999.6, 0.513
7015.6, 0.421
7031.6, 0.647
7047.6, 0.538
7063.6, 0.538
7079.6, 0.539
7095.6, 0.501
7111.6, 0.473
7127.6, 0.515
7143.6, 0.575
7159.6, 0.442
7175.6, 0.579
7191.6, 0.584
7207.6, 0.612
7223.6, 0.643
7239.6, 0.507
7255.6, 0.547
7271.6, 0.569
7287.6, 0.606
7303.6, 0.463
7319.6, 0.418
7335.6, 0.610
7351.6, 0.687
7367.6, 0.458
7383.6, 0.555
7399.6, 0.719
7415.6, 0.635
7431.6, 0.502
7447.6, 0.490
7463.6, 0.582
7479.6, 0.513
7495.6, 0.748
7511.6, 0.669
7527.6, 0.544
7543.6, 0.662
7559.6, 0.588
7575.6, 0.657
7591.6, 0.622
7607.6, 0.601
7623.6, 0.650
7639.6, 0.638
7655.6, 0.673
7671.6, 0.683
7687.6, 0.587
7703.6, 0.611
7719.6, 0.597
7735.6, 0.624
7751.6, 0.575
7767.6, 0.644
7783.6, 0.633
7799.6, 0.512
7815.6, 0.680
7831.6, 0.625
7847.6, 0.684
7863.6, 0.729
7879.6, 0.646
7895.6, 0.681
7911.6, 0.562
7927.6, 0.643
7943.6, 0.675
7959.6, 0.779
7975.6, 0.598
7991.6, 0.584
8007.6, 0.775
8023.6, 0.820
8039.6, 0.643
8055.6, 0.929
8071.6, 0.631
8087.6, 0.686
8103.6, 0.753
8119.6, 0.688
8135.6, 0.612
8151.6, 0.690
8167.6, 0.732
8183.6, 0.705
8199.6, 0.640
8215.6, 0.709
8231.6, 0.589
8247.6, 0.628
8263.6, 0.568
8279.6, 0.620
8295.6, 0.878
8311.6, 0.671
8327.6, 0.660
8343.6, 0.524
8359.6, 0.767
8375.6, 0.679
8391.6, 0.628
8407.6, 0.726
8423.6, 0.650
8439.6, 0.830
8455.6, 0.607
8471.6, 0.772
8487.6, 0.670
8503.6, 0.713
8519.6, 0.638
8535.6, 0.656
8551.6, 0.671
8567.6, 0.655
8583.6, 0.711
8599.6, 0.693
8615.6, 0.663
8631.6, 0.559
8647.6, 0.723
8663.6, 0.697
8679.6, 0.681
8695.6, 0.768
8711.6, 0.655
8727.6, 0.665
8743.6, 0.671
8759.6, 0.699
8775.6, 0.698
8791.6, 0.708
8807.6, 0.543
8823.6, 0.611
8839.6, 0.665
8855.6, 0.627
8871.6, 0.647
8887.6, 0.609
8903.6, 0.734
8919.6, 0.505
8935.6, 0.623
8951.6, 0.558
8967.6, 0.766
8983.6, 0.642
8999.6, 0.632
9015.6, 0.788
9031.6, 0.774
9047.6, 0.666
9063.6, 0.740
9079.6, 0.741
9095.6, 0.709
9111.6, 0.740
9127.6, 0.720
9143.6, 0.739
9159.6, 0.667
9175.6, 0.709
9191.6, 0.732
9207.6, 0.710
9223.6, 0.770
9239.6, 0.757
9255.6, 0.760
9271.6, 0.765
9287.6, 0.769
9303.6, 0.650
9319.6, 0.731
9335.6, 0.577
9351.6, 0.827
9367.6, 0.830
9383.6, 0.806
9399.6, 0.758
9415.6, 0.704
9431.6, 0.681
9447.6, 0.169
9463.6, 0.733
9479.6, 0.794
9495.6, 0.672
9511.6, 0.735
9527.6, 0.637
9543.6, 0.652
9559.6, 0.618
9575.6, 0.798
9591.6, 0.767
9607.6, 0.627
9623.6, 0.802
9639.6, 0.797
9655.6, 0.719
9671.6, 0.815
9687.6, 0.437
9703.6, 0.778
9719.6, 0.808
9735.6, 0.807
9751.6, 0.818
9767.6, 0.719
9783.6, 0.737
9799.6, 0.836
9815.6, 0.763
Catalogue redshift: 0.698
